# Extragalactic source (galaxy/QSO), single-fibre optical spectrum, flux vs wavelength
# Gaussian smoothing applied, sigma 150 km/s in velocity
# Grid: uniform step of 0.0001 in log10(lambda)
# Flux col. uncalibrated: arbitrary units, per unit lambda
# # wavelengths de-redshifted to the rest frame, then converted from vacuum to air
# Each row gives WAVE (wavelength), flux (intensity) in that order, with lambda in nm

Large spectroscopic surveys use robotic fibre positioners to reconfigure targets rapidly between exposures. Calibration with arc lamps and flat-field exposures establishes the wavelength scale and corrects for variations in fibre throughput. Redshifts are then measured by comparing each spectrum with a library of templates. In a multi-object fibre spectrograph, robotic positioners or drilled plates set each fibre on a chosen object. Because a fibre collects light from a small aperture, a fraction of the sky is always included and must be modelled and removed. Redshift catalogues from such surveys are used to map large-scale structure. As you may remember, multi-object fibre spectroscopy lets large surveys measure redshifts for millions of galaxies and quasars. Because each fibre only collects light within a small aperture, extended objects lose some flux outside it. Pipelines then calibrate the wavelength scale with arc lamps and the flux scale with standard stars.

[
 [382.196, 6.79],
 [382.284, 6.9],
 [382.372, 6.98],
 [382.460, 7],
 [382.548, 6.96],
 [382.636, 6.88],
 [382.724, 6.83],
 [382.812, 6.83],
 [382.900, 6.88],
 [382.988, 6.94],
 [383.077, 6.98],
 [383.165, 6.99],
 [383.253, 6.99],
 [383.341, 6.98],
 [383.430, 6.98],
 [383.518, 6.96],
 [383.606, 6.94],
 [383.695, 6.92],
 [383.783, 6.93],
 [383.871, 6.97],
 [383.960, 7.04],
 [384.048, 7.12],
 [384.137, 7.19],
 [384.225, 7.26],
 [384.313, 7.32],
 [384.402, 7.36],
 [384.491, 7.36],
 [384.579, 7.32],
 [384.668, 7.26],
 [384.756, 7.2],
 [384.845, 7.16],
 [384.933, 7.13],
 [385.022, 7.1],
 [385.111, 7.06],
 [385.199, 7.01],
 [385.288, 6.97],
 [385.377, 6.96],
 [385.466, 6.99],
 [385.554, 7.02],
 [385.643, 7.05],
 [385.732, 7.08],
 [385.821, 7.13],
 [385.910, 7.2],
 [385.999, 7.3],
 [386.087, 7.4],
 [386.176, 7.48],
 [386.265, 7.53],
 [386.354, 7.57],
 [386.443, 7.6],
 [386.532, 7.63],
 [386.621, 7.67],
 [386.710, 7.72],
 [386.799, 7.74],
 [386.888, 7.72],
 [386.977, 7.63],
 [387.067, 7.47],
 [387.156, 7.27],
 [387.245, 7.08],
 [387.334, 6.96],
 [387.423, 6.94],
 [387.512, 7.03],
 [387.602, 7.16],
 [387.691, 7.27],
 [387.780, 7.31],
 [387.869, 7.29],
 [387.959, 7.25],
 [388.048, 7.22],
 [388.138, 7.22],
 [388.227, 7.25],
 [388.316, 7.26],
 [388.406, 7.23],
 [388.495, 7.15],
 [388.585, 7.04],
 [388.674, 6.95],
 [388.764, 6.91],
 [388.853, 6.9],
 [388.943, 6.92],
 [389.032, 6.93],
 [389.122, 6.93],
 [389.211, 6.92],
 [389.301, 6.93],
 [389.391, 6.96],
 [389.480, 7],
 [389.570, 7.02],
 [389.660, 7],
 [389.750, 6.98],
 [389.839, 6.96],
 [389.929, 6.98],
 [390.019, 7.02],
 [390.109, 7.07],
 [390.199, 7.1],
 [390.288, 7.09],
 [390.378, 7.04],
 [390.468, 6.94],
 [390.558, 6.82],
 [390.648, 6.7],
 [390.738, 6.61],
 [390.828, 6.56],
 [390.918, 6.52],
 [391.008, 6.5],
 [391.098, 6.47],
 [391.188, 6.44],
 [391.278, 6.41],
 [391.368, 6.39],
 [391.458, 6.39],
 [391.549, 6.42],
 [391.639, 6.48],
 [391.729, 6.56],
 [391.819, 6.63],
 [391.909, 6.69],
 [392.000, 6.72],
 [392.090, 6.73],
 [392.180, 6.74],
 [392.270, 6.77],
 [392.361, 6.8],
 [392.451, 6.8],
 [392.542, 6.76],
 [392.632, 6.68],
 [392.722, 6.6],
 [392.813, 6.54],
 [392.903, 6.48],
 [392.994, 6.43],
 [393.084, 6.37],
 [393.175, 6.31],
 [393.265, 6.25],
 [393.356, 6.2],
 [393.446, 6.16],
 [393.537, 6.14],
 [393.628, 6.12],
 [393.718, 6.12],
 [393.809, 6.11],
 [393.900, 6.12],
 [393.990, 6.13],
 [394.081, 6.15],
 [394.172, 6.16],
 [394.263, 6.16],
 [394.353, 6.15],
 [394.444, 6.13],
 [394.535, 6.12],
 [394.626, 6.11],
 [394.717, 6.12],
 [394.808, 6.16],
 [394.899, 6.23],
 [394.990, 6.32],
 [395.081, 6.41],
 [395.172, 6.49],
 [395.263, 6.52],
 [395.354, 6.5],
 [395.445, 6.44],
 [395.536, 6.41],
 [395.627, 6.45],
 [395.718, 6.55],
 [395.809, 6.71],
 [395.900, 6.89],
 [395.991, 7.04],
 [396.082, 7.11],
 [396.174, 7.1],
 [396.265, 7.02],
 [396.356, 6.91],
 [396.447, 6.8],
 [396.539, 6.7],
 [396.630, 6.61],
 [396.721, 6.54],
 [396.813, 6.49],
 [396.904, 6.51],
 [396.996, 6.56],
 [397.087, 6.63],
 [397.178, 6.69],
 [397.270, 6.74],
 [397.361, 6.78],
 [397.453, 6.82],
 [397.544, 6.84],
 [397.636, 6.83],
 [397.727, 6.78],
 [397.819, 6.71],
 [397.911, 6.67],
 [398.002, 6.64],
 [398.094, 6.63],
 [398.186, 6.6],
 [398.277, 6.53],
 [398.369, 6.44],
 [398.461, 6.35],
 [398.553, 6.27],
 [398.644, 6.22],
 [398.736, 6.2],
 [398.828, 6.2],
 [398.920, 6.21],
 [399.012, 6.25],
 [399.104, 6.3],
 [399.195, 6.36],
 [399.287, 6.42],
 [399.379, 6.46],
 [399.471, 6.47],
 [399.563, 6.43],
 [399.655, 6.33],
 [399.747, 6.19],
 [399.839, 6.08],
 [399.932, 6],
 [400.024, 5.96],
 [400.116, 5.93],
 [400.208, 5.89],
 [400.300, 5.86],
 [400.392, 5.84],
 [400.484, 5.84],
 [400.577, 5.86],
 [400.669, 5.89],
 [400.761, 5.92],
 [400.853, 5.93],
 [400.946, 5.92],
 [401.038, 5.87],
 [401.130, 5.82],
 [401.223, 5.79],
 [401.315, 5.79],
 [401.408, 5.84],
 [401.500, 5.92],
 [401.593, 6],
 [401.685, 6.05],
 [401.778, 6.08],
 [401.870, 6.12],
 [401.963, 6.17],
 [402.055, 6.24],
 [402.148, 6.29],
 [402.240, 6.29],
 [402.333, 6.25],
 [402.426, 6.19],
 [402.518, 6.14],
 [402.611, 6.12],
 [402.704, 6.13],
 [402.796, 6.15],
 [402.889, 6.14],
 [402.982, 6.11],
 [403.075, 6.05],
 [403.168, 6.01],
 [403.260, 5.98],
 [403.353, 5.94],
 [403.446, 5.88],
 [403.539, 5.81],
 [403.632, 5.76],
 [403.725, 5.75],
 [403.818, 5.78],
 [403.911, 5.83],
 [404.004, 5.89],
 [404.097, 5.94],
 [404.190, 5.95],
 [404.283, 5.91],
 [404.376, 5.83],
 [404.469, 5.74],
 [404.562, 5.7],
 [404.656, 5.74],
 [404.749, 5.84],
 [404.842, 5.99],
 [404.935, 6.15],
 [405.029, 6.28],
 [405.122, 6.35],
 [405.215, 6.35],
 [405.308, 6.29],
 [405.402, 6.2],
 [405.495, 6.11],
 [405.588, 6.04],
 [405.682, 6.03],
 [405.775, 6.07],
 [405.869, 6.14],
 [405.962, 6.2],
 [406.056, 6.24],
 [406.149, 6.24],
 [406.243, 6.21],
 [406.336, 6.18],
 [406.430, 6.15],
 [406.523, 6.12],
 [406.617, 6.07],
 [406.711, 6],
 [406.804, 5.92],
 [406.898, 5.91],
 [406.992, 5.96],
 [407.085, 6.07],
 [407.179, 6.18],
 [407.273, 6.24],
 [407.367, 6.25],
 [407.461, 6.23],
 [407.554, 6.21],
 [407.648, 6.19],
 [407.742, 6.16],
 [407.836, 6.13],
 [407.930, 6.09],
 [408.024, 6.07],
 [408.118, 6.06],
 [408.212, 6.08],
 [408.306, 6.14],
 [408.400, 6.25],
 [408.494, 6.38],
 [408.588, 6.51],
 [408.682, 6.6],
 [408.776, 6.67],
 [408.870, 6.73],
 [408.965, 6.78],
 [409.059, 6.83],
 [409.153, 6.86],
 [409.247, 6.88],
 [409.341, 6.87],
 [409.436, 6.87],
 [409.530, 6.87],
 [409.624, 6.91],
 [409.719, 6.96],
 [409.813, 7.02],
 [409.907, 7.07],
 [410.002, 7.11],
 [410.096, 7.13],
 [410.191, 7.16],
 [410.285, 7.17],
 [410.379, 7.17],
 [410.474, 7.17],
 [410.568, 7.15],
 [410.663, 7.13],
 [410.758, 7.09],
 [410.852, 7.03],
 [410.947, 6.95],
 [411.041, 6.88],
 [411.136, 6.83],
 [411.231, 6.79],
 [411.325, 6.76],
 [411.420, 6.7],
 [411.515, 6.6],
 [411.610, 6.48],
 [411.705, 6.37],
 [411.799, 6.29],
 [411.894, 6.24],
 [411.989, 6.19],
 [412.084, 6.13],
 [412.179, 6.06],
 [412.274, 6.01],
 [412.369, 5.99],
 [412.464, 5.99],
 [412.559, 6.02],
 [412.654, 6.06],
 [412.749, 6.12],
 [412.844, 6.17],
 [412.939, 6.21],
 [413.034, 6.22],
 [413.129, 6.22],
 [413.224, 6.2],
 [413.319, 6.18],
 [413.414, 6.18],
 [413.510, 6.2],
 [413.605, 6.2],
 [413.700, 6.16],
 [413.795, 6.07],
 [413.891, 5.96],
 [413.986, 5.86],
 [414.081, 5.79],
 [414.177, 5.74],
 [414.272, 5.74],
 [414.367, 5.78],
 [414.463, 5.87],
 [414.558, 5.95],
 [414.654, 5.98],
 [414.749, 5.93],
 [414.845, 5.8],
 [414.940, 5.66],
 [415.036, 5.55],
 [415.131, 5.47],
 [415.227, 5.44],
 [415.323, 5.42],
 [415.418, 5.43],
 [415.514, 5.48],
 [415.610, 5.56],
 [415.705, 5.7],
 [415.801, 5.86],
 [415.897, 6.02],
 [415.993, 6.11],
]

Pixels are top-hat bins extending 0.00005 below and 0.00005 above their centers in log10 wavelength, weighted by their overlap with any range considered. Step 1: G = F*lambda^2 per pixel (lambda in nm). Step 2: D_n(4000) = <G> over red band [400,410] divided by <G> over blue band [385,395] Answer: 0.97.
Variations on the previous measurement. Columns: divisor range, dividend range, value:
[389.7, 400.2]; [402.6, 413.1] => 1.04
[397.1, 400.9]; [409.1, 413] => 1.12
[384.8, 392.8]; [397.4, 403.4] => 0.94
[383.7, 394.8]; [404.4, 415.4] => 1.01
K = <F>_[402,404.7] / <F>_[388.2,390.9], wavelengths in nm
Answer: 0.86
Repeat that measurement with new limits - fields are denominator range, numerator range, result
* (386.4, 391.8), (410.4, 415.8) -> 0.88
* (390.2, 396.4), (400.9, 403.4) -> 0.93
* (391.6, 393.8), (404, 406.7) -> 0.93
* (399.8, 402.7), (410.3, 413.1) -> 1.09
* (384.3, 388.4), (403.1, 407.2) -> 0.83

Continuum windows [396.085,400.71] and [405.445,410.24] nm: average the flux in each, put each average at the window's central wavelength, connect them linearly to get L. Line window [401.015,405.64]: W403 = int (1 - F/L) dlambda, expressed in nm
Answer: 0.29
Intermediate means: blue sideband 6.43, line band 6.01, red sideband 6.4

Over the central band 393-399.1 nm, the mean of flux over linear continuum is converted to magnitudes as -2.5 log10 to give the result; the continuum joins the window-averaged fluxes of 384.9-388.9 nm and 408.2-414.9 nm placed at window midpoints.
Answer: 0.08 mag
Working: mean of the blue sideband 7.24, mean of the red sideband 6.46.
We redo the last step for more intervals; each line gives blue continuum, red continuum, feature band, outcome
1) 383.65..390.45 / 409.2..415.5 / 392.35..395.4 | 0.104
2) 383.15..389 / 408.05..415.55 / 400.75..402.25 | 0.120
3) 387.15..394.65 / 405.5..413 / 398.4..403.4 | 0.082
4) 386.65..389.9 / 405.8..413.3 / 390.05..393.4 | 0.067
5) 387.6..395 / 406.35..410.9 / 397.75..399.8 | 0.035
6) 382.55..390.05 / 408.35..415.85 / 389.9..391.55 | 0.047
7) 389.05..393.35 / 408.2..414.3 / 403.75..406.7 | 0.090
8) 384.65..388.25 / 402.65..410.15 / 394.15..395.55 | 0.092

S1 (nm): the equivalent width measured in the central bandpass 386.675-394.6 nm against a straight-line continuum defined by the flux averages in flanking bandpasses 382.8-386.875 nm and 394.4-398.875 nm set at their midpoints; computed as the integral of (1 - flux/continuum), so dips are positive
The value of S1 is 0.130 nm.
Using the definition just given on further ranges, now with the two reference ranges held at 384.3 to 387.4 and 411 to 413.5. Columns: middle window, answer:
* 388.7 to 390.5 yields 0.044 nm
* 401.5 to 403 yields 0.119 nm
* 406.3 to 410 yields 0.025 nm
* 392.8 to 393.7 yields 0.094 nm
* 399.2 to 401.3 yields 0.223 nm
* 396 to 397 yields 0.017 nm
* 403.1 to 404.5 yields 0.158 nm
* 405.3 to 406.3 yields 0.059 nm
